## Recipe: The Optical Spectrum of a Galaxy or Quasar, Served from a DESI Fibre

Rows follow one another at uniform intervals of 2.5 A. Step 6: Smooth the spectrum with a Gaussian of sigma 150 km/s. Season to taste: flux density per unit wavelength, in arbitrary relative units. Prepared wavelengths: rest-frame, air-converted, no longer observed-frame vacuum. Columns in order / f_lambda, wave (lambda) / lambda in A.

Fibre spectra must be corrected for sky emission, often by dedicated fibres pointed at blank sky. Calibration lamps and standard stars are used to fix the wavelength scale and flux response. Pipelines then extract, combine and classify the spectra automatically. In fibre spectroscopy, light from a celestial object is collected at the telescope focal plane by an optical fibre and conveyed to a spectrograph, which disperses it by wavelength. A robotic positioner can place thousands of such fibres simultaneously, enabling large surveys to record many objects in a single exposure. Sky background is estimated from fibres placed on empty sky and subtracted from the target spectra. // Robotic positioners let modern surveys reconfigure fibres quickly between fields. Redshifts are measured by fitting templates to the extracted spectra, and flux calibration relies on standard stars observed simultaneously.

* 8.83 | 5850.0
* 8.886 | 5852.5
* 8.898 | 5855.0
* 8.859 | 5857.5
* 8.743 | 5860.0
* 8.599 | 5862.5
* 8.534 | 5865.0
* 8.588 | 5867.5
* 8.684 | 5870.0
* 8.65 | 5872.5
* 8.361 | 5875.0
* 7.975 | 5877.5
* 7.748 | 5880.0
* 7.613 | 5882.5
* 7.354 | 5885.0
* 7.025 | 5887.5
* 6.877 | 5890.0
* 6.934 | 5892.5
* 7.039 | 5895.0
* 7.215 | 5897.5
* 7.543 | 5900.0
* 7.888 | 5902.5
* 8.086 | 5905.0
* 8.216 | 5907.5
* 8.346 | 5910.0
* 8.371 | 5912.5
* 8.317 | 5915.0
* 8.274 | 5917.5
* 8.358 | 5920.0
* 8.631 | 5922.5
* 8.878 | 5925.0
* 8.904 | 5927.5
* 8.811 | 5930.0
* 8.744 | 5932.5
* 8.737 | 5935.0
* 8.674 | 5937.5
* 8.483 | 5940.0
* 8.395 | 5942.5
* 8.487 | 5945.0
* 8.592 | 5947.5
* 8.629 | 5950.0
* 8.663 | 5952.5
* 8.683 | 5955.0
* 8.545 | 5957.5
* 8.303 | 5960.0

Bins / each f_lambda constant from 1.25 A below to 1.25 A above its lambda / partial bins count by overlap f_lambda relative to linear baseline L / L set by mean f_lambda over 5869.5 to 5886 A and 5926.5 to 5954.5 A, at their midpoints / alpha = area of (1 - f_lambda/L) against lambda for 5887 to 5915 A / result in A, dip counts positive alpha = 2.1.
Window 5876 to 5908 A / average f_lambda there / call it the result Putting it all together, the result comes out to 7.49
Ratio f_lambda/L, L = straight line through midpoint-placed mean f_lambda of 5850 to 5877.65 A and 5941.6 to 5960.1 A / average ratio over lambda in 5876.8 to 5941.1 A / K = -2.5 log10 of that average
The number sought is 0.07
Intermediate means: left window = 8.65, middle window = 8.04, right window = 8.55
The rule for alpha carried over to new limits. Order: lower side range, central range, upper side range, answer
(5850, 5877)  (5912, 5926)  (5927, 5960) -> 0.27 A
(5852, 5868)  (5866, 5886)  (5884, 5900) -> -0.54 A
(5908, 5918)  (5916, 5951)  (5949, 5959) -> -0.58 A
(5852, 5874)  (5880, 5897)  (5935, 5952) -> 2.89 A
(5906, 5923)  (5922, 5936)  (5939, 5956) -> -0.59 A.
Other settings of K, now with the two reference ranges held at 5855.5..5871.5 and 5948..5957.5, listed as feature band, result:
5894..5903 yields 0.17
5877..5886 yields 0.14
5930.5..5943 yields 0.00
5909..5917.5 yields 0.04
